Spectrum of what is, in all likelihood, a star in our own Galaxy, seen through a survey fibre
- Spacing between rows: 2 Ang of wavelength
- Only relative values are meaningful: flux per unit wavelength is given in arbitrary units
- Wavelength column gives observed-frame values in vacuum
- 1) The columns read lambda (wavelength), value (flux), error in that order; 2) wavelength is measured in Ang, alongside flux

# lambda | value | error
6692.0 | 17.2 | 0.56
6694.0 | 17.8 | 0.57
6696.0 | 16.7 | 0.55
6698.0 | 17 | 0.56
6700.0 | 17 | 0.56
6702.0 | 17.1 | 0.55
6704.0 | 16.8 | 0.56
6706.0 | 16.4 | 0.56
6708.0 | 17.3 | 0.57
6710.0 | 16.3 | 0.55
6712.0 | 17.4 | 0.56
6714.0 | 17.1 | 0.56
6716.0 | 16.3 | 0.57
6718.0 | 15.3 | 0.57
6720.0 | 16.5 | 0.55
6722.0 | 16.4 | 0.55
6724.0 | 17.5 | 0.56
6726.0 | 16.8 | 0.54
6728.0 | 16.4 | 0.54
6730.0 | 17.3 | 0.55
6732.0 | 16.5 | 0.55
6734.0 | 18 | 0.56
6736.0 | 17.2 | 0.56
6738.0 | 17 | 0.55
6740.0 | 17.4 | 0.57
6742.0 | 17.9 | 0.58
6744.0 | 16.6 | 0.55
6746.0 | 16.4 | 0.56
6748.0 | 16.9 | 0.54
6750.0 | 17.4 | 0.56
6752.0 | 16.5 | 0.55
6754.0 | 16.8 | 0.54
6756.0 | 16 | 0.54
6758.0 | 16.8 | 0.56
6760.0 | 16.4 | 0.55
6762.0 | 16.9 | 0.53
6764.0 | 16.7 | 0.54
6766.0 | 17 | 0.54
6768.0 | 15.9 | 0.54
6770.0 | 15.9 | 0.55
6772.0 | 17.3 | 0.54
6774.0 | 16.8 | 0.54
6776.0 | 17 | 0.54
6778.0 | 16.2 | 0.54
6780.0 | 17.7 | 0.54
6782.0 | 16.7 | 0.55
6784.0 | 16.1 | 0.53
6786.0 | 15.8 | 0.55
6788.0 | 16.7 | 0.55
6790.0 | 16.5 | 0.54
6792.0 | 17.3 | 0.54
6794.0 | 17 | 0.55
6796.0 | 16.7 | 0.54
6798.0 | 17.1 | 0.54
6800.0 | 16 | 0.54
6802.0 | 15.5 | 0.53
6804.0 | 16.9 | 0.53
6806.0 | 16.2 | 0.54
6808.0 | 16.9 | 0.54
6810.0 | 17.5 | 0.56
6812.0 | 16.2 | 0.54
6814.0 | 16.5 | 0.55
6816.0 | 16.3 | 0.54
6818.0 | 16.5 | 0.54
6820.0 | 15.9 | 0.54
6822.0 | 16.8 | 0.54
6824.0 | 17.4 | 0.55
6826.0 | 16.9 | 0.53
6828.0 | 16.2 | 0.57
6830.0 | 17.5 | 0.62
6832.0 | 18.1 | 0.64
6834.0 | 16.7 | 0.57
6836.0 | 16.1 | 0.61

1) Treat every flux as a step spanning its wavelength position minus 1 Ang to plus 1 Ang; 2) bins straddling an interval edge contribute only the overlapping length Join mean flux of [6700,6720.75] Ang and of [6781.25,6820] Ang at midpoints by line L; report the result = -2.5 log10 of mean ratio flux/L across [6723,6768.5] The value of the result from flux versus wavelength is -0.02 mag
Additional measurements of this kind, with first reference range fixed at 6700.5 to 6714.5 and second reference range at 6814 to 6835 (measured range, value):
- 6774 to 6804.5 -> 0.01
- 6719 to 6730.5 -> 0.01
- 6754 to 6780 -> 0.02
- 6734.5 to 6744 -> -0.03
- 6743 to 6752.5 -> 0.01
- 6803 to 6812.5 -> 0.00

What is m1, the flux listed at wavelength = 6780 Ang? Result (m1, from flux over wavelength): 17.7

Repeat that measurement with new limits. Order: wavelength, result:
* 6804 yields 16.9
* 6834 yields 16.7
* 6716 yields 16.3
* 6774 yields 16.8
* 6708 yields 17.3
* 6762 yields 16.9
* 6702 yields 17.1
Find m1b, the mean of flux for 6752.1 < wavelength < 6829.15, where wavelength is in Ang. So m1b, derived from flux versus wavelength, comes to 16.6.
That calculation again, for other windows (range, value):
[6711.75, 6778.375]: 16.8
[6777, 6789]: 16.5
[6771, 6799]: 16.8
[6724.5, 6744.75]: 17.1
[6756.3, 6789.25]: 16.6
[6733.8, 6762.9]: 16.9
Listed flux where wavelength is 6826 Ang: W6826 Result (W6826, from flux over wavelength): 16.9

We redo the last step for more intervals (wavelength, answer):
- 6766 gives 17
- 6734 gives 18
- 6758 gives 16.8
